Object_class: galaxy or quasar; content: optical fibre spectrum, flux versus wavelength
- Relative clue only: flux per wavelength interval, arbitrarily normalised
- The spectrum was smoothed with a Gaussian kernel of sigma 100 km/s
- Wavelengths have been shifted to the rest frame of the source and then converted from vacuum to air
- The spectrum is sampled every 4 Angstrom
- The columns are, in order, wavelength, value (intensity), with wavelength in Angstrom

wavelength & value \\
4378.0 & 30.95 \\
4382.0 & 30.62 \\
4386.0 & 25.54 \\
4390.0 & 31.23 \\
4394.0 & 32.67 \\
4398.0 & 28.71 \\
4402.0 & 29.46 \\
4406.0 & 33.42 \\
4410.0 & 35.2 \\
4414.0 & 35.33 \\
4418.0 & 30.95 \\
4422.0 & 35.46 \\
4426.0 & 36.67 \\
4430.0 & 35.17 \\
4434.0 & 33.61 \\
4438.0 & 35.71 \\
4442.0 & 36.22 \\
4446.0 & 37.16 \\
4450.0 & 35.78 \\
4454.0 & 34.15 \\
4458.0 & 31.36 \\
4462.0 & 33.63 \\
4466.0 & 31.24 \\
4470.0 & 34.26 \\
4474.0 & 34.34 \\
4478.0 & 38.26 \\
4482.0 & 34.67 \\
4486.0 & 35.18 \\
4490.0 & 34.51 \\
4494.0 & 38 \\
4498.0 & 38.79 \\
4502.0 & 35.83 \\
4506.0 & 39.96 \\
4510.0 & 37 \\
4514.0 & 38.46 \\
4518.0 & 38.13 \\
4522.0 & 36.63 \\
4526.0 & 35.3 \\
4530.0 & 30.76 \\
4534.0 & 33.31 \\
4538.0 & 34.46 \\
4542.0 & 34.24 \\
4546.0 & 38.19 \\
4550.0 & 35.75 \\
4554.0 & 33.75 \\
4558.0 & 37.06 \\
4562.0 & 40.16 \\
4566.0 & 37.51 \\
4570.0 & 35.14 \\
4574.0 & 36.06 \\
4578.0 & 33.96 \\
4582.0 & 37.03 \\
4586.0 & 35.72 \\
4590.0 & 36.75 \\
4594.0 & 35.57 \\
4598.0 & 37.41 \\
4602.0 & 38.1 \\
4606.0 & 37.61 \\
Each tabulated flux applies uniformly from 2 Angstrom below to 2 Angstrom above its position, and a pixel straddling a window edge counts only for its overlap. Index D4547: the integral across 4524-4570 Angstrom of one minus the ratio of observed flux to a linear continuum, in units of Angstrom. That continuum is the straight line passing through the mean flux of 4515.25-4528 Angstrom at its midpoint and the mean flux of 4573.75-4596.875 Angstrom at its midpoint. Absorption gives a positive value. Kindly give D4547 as 1.2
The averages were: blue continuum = 36.8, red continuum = 35.9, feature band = 35.5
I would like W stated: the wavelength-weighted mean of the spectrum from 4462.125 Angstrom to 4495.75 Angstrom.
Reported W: 35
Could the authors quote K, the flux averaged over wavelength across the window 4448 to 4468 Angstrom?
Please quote 33.2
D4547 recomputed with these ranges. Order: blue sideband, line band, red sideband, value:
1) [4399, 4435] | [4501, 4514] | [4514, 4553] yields -1.1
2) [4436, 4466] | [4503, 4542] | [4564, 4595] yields -0.6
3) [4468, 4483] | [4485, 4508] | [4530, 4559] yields -1.2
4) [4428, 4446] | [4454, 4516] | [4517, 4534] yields -1.0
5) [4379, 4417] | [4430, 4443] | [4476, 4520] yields -0.6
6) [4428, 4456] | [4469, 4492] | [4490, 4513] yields 1.0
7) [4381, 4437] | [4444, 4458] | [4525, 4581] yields -0.7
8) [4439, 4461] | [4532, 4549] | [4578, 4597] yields 0.3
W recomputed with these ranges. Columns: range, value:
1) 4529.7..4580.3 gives 35.6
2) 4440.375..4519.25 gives 35.8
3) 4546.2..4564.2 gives 36.8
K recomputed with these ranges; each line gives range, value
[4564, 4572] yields 36.3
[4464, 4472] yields 32.8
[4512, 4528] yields 37.1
